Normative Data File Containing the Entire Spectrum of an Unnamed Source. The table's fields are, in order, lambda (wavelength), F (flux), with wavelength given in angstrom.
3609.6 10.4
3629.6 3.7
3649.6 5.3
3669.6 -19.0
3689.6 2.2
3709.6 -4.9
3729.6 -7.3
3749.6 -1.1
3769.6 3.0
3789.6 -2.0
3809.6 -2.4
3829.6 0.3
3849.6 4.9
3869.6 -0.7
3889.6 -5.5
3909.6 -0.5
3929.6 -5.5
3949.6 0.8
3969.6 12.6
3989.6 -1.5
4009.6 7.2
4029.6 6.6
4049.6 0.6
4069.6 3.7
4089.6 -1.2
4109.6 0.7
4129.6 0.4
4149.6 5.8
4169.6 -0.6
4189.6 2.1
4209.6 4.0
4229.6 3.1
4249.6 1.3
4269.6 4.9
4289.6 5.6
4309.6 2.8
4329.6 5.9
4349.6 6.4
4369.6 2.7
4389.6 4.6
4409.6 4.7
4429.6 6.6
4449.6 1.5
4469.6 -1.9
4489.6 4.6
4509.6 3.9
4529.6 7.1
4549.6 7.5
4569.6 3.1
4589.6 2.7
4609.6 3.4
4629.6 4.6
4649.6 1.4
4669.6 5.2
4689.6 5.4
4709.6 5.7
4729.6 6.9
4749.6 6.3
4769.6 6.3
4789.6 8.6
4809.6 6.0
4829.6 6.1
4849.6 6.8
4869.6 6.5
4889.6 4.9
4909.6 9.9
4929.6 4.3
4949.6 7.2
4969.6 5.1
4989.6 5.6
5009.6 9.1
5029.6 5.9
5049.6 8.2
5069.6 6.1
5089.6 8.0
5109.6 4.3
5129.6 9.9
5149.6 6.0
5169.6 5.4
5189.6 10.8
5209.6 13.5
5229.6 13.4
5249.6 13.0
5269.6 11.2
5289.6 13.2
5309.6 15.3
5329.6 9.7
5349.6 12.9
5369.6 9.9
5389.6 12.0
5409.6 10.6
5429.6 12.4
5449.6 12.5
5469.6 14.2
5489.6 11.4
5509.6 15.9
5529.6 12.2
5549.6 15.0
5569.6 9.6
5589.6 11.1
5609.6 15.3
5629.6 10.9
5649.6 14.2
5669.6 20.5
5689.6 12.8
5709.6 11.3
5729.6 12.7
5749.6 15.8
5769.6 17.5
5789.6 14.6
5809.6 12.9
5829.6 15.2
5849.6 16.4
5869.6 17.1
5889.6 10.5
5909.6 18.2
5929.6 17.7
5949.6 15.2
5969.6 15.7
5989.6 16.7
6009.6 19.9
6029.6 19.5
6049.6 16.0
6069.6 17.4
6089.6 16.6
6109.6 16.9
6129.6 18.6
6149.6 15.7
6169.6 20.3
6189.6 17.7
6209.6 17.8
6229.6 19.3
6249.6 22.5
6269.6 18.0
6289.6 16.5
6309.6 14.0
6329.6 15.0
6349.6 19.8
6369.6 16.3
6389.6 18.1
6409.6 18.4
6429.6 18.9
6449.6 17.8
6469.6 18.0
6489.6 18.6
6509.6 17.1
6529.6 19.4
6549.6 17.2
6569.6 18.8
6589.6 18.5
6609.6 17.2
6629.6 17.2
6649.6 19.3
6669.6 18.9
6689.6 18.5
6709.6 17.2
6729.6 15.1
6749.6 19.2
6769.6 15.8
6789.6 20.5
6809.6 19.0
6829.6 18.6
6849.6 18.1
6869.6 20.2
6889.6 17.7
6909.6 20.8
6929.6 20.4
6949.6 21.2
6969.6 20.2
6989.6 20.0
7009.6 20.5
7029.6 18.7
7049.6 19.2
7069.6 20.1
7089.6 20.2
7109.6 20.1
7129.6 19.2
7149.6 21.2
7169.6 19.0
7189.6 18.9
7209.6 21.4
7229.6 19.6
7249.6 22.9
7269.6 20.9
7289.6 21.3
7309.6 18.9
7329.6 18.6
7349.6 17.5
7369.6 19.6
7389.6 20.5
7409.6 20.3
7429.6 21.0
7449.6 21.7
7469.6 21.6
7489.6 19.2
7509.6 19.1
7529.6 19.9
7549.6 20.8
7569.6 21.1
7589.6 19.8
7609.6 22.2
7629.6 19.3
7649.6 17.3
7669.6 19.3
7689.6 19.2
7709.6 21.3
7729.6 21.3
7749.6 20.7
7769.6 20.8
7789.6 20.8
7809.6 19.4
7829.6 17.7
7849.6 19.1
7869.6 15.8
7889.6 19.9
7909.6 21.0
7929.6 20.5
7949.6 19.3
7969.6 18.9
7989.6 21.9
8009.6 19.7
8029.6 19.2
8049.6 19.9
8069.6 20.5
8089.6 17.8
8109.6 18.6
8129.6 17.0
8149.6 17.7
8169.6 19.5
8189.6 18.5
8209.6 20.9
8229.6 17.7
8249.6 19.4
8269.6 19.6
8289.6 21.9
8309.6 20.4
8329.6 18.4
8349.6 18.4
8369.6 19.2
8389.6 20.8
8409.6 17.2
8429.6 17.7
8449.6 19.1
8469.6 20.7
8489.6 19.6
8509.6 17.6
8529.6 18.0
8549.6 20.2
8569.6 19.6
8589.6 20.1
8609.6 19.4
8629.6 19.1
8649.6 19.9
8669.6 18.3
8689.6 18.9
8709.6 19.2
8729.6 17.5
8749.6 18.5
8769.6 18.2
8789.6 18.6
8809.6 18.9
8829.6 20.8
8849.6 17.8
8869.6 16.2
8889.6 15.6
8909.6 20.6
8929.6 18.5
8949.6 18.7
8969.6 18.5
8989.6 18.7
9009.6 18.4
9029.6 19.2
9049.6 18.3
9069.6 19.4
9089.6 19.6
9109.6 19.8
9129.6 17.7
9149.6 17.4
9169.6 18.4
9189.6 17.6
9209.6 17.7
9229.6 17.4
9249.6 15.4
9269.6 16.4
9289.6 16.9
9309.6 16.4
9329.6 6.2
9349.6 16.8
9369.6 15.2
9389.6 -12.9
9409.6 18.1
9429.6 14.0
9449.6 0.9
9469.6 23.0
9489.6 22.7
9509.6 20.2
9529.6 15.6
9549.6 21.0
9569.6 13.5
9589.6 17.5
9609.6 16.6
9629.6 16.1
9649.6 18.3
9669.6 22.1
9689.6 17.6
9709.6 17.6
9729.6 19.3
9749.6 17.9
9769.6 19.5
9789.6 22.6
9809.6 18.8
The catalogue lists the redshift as 0.30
